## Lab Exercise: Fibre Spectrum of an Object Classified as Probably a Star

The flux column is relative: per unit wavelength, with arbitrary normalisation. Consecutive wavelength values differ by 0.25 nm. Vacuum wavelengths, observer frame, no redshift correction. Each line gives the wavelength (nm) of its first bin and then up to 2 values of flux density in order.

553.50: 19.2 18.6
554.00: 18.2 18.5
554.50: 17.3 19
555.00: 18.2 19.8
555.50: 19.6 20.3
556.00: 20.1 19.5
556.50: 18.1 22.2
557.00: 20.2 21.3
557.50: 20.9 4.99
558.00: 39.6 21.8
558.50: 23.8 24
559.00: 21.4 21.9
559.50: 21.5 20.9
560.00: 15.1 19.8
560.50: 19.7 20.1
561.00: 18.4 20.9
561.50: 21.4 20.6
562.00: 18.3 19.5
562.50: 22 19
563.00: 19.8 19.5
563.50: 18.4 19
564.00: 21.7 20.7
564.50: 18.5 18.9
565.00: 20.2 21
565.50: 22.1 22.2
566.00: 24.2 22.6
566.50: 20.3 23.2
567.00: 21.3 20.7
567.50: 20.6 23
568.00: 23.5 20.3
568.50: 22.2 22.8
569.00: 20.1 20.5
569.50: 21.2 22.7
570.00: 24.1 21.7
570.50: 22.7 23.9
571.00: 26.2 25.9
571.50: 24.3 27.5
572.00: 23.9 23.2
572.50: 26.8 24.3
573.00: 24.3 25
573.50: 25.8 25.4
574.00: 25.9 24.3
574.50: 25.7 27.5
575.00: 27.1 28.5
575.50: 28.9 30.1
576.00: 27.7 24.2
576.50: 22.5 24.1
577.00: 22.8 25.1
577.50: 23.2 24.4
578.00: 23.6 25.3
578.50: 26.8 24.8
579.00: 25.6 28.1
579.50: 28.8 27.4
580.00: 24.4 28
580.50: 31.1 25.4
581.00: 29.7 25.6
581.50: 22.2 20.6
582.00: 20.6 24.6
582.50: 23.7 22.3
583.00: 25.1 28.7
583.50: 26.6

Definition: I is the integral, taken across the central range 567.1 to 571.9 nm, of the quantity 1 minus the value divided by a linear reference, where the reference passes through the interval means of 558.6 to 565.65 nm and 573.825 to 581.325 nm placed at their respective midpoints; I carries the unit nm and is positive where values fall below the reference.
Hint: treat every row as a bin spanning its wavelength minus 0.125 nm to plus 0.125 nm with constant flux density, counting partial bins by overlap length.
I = 0.05 nm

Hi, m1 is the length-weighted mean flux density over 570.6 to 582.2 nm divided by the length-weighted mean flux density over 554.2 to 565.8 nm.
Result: 1.26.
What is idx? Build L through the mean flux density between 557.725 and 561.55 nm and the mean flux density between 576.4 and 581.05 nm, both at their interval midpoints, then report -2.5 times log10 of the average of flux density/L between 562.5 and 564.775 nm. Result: 0.136 mag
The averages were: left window 21.4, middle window 19.7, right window 25.8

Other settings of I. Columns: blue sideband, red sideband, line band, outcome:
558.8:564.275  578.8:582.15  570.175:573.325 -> -0.19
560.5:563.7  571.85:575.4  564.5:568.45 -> 0.09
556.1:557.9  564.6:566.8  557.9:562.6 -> -0.47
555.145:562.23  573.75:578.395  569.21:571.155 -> 0.07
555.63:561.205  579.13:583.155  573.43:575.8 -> -0.27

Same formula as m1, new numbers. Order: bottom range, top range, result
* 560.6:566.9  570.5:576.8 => 1.25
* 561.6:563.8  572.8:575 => 1.30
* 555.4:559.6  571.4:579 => 1.20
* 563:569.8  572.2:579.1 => 1.21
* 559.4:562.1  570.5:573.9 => 1.27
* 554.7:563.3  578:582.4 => 1.26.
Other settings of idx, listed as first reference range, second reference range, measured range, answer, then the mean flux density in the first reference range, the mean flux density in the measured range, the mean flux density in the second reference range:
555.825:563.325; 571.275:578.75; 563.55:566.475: 0.069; 20.5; 20.9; 25.5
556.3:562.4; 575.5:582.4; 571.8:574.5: -0.041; 20.7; 25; 25.5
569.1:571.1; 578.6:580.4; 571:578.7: -0.030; 22.8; 25.5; 26.8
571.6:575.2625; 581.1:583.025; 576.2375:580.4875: -0.057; 25.6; 25.4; 23.1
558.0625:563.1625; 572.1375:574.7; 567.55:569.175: 0.073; 20.7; 21.9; 25.2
